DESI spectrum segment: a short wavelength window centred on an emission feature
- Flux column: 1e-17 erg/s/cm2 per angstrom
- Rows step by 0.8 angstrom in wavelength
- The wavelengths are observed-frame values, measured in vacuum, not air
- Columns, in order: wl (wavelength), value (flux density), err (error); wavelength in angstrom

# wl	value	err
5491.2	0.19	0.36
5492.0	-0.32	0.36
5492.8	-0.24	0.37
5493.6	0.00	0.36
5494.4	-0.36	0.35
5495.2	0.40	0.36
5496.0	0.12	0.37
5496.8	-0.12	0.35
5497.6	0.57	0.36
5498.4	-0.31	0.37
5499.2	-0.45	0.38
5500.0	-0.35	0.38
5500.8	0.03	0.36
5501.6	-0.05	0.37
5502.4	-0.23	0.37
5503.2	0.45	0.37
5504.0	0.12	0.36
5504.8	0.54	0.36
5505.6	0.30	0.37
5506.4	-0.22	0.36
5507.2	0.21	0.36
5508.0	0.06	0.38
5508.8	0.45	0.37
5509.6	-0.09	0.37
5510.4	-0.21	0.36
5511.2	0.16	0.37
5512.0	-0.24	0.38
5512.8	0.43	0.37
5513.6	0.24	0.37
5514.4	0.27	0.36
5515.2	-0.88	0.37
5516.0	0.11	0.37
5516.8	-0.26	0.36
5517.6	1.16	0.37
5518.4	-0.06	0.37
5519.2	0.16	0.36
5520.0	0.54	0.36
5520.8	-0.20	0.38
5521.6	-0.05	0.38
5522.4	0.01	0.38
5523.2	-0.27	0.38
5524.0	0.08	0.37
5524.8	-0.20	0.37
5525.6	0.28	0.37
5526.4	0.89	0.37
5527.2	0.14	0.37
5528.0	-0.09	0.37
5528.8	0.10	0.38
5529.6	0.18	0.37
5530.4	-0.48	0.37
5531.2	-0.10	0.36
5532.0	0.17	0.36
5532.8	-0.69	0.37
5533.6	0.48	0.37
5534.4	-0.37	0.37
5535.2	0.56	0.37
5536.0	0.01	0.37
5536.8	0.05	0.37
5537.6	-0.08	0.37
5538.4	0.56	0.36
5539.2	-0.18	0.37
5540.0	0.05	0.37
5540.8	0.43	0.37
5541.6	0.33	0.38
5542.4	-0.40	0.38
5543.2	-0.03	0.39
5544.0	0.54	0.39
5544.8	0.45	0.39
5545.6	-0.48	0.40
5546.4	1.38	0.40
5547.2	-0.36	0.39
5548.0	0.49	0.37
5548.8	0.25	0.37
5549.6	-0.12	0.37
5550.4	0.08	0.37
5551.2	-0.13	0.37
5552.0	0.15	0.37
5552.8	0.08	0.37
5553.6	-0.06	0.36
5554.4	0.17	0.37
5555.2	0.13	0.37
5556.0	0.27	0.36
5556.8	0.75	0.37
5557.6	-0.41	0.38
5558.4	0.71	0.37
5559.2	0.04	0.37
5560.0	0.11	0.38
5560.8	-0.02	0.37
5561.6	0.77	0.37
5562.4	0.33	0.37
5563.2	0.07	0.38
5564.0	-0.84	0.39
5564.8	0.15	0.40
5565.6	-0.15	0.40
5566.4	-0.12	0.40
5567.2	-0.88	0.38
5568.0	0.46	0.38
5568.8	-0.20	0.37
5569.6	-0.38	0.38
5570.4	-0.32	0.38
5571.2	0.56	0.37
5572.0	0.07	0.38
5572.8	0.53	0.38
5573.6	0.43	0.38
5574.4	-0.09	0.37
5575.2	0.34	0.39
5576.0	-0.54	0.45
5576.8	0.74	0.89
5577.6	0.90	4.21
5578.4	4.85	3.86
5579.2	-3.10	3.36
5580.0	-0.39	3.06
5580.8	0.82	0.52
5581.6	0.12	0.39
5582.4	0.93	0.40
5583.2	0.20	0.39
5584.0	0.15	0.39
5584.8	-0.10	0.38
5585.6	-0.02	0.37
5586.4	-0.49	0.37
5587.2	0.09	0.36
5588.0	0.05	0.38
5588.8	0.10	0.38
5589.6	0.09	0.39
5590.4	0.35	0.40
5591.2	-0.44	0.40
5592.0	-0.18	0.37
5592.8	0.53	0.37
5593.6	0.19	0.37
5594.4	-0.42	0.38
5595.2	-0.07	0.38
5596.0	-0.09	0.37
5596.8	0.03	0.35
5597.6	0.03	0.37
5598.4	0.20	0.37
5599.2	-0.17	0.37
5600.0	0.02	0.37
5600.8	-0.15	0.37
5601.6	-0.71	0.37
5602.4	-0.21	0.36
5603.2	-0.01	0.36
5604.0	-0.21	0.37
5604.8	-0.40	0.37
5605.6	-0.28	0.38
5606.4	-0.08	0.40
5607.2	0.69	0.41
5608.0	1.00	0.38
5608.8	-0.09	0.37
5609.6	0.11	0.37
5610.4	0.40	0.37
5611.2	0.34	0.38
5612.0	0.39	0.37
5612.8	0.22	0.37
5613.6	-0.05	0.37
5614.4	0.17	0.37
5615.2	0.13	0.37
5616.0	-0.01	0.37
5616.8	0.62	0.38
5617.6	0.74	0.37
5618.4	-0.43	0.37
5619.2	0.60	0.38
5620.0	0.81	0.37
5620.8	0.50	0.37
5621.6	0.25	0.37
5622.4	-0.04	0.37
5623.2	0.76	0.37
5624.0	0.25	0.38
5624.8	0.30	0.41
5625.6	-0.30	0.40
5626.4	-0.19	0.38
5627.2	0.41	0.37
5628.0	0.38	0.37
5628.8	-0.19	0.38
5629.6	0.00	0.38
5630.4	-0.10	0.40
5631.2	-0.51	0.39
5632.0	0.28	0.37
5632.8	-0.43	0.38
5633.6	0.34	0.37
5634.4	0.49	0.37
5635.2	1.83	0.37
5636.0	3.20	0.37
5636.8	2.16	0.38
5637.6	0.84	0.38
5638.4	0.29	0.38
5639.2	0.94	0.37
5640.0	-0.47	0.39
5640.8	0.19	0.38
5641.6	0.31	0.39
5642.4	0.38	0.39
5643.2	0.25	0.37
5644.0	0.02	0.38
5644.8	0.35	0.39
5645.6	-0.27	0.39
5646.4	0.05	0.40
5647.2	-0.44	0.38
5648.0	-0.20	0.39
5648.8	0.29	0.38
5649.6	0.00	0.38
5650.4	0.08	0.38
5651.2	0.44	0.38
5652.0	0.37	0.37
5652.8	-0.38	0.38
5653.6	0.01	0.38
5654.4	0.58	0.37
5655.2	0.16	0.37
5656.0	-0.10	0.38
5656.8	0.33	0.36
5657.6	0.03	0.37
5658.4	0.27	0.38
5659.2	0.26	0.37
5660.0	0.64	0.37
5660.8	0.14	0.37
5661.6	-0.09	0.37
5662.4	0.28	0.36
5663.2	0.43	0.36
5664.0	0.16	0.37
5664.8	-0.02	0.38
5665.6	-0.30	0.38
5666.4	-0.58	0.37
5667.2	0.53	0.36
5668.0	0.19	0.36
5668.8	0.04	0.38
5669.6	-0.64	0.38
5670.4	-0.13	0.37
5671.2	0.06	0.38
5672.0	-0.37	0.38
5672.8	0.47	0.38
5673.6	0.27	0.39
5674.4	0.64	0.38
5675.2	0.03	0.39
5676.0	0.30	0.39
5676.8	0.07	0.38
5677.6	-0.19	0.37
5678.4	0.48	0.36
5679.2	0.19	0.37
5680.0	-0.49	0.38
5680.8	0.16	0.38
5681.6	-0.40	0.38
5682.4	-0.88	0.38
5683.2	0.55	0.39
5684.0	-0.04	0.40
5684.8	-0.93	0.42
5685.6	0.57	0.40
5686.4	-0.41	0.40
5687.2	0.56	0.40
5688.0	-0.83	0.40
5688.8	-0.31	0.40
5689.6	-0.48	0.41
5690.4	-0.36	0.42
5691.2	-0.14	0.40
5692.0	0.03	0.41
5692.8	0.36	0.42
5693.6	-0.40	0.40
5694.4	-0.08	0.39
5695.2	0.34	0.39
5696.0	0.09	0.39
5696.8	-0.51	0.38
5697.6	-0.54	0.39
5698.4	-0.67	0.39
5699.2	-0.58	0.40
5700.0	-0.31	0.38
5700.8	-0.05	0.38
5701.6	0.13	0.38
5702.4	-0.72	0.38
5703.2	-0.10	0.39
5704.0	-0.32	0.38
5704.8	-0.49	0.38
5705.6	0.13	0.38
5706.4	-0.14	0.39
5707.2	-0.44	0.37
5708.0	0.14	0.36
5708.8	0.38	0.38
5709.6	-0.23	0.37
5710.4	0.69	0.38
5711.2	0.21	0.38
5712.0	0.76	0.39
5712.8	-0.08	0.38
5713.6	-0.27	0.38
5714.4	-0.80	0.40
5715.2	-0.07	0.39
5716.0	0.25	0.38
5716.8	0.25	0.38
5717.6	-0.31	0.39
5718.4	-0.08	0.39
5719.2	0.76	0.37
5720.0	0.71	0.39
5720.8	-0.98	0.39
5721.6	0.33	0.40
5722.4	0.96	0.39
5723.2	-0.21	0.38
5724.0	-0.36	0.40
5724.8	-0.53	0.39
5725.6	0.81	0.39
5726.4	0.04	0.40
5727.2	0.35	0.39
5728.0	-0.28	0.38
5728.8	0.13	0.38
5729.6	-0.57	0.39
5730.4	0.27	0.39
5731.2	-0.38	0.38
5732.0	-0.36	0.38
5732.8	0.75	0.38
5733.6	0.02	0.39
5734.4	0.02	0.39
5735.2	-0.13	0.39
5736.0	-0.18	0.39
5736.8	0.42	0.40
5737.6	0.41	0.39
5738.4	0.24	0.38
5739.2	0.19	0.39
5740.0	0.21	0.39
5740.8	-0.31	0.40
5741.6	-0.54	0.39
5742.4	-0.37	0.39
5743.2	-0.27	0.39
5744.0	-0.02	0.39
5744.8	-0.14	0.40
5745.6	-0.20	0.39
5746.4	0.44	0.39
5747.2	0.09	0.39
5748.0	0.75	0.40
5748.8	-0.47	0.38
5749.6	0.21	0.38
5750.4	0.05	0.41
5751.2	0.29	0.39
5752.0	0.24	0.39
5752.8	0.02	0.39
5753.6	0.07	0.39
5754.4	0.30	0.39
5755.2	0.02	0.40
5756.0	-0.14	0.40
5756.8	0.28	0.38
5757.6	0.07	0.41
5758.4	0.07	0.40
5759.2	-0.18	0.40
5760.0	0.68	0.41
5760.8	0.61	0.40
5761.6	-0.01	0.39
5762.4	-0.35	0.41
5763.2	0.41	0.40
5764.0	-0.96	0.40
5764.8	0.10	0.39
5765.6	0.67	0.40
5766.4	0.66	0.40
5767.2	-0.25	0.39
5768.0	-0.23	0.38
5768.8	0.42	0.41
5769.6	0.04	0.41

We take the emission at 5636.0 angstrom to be [O III]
